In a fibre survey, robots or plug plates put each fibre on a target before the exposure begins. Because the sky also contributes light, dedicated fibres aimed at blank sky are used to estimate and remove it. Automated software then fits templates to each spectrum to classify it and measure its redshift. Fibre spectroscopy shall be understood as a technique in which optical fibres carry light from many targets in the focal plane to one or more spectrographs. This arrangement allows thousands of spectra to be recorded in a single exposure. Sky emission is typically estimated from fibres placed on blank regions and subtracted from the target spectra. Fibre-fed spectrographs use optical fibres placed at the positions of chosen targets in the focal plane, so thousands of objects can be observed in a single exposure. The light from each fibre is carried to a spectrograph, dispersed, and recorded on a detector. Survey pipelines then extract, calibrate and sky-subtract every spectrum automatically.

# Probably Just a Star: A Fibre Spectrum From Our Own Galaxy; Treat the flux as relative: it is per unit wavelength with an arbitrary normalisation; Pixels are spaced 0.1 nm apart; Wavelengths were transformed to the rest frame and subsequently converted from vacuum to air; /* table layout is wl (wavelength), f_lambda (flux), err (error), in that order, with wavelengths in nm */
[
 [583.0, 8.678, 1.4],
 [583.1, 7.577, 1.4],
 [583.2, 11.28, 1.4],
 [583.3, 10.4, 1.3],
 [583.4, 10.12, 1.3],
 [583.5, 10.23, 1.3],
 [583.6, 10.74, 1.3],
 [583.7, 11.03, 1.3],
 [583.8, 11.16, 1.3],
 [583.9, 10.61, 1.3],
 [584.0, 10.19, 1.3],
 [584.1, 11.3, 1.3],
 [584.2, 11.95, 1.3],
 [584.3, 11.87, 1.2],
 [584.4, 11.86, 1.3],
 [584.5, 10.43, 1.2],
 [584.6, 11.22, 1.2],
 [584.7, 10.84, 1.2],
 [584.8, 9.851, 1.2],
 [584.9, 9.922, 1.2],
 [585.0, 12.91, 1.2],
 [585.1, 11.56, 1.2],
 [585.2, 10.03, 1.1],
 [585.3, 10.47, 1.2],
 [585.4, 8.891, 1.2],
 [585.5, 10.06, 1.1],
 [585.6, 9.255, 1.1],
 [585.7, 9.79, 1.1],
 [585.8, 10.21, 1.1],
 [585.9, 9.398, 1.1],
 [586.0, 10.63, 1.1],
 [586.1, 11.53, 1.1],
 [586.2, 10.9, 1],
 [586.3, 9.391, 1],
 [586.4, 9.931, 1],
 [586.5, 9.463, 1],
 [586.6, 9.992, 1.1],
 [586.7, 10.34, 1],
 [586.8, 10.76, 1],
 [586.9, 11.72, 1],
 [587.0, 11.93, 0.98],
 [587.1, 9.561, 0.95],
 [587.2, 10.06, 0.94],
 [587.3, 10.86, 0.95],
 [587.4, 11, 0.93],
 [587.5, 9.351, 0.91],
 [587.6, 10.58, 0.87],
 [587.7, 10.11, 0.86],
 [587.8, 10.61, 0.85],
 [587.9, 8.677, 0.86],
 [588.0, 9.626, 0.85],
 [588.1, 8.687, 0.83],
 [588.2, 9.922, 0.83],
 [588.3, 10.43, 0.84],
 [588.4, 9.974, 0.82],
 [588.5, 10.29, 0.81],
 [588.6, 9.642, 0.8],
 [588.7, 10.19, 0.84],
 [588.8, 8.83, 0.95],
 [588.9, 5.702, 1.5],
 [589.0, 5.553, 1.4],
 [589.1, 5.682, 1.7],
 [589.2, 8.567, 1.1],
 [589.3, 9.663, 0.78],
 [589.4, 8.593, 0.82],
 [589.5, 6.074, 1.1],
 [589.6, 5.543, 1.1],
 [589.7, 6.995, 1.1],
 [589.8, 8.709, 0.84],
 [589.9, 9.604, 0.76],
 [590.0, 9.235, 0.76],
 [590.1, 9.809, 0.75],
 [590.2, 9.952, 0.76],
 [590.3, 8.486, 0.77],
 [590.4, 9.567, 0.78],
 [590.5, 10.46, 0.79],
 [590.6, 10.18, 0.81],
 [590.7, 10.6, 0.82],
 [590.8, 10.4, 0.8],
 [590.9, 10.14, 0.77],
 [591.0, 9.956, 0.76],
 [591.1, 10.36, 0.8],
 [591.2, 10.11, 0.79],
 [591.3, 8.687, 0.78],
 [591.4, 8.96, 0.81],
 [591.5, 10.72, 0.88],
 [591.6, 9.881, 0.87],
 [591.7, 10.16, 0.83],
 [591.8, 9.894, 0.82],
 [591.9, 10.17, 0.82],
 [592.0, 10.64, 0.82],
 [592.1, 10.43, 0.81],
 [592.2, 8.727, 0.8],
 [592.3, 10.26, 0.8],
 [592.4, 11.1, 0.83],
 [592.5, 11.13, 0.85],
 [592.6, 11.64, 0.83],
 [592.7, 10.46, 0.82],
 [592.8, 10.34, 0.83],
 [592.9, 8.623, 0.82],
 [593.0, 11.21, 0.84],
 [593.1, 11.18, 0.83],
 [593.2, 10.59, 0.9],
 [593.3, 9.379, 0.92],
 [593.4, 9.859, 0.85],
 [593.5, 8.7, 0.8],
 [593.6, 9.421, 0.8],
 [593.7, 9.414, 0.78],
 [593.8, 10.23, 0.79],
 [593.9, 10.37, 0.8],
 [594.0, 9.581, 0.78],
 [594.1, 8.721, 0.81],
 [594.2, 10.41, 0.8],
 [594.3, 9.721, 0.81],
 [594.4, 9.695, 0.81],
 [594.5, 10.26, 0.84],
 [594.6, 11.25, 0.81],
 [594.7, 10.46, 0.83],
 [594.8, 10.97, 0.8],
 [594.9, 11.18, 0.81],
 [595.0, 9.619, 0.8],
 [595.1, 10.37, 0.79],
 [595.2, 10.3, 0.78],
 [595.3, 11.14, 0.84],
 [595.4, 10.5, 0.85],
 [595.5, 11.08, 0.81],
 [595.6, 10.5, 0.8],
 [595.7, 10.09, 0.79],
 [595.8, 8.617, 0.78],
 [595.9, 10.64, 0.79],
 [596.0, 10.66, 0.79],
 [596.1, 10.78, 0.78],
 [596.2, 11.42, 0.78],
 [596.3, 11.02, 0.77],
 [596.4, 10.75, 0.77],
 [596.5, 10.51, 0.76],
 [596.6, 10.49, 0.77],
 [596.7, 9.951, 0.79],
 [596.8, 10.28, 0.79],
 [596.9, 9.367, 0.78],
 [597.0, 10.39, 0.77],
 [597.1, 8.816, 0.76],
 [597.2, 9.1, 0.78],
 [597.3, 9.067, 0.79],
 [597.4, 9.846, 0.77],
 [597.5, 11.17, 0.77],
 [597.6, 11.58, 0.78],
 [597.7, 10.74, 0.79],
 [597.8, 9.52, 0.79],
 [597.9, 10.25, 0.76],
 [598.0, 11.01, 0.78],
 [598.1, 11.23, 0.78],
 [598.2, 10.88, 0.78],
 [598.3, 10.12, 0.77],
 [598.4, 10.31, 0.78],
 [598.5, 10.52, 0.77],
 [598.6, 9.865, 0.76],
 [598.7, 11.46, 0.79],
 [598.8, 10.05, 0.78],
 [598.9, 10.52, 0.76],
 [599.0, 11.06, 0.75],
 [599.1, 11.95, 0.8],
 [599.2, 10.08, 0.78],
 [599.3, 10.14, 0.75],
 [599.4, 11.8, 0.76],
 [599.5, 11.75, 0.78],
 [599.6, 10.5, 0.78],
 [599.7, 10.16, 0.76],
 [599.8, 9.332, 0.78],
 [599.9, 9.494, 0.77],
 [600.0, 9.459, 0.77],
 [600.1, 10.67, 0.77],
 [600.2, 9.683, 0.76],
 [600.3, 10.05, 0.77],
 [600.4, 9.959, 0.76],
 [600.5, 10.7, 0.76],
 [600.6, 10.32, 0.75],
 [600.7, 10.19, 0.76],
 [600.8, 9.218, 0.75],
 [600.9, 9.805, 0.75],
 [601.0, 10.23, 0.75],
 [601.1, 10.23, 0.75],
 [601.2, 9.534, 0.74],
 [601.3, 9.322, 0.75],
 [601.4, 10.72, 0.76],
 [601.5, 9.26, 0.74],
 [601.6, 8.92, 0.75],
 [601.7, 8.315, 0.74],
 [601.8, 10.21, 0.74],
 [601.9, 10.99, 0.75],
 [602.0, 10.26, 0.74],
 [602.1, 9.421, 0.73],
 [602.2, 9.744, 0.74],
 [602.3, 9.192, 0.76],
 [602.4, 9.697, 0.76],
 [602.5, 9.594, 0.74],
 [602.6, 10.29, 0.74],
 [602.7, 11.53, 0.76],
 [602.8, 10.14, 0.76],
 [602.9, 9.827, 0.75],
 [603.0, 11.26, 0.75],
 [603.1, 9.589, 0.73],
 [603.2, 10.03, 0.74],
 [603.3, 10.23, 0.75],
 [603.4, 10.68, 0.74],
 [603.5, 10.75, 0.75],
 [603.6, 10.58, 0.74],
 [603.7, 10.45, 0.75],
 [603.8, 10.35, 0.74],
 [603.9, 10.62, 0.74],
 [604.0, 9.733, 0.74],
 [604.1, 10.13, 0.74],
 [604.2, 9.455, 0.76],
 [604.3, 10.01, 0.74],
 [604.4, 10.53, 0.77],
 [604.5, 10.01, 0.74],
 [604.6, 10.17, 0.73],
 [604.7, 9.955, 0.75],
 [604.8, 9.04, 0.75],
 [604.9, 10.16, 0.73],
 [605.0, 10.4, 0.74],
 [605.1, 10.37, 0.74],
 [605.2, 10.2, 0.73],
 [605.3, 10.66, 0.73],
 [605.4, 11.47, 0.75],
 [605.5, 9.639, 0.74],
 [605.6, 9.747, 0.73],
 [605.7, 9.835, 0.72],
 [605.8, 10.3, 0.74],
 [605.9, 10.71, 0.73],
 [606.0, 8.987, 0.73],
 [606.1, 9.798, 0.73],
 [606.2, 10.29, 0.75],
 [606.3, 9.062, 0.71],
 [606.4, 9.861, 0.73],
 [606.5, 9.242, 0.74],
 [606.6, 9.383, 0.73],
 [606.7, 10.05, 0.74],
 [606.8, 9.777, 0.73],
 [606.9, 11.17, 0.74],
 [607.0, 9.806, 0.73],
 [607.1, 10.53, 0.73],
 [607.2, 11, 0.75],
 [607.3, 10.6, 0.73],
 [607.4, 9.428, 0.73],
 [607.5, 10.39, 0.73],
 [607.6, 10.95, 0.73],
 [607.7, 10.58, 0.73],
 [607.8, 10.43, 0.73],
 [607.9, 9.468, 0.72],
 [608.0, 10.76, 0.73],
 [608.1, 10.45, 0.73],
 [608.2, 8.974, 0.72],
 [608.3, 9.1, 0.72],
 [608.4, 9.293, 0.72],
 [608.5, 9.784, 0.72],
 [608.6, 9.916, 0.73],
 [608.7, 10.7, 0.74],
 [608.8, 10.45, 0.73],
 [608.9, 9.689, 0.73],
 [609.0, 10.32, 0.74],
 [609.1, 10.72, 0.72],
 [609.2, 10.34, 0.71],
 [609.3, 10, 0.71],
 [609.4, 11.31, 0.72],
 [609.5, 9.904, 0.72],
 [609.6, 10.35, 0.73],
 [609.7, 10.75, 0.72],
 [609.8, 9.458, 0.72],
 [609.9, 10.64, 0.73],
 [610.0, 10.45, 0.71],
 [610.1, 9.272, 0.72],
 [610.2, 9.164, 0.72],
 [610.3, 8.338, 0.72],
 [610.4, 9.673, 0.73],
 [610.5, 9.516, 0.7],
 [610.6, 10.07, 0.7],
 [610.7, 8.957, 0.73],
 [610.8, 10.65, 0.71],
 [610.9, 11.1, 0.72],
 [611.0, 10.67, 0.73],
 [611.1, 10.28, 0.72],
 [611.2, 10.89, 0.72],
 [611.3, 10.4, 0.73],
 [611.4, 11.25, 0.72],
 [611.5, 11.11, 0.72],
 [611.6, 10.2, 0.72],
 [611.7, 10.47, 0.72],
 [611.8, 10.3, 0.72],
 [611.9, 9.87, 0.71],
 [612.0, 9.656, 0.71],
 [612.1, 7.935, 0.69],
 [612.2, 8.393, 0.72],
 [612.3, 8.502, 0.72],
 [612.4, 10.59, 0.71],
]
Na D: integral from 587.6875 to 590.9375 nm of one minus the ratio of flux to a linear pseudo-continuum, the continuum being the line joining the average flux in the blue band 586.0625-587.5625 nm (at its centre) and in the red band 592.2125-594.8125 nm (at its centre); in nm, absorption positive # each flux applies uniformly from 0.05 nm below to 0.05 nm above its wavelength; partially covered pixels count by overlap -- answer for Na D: 0.43 nm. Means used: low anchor 10.4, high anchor 10.2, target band 8.97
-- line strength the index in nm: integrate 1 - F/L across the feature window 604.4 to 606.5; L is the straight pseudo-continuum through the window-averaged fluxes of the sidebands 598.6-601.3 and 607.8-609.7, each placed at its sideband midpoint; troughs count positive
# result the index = 0.03 nm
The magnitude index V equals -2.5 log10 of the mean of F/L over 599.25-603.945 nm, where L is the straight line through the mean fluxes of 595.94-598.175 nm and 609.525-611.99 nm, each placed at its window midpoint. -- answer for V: 0.02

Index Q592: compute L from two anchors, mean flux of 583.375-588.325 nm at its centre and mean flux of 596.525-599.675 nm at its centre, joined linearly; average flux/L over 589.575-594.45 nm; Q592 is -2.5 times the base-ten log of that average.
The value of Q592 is 0.07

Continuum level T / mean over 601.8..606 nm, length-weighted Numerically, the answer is 10.2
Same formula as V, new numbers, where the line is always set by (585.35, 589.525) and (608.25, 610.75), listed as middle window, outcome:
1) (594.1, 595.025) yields -0.067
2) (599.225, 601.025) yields -0.044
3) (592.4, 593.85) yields -0.055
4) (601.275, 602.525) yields 0.016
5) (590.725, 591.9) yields -0.033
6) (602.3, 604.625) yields -0.042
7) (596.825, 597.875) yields -0.025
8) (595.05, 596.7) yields -0.087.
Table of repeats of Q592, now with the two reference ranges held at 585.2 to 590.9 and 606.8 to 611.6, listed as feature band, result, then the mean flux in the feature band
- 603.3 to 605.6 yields -0.02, 10.2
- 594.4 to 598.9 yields -0.07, 10.4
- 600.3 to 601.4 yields -0.01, 9.99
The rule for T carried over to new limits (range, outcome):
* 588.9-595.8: 9.7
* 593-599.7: 10.4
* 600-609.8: 10.1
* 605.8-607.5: 10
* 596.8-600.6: 10.3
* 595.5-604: 10.2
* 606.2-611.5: 10.1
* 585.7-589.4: 9.7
